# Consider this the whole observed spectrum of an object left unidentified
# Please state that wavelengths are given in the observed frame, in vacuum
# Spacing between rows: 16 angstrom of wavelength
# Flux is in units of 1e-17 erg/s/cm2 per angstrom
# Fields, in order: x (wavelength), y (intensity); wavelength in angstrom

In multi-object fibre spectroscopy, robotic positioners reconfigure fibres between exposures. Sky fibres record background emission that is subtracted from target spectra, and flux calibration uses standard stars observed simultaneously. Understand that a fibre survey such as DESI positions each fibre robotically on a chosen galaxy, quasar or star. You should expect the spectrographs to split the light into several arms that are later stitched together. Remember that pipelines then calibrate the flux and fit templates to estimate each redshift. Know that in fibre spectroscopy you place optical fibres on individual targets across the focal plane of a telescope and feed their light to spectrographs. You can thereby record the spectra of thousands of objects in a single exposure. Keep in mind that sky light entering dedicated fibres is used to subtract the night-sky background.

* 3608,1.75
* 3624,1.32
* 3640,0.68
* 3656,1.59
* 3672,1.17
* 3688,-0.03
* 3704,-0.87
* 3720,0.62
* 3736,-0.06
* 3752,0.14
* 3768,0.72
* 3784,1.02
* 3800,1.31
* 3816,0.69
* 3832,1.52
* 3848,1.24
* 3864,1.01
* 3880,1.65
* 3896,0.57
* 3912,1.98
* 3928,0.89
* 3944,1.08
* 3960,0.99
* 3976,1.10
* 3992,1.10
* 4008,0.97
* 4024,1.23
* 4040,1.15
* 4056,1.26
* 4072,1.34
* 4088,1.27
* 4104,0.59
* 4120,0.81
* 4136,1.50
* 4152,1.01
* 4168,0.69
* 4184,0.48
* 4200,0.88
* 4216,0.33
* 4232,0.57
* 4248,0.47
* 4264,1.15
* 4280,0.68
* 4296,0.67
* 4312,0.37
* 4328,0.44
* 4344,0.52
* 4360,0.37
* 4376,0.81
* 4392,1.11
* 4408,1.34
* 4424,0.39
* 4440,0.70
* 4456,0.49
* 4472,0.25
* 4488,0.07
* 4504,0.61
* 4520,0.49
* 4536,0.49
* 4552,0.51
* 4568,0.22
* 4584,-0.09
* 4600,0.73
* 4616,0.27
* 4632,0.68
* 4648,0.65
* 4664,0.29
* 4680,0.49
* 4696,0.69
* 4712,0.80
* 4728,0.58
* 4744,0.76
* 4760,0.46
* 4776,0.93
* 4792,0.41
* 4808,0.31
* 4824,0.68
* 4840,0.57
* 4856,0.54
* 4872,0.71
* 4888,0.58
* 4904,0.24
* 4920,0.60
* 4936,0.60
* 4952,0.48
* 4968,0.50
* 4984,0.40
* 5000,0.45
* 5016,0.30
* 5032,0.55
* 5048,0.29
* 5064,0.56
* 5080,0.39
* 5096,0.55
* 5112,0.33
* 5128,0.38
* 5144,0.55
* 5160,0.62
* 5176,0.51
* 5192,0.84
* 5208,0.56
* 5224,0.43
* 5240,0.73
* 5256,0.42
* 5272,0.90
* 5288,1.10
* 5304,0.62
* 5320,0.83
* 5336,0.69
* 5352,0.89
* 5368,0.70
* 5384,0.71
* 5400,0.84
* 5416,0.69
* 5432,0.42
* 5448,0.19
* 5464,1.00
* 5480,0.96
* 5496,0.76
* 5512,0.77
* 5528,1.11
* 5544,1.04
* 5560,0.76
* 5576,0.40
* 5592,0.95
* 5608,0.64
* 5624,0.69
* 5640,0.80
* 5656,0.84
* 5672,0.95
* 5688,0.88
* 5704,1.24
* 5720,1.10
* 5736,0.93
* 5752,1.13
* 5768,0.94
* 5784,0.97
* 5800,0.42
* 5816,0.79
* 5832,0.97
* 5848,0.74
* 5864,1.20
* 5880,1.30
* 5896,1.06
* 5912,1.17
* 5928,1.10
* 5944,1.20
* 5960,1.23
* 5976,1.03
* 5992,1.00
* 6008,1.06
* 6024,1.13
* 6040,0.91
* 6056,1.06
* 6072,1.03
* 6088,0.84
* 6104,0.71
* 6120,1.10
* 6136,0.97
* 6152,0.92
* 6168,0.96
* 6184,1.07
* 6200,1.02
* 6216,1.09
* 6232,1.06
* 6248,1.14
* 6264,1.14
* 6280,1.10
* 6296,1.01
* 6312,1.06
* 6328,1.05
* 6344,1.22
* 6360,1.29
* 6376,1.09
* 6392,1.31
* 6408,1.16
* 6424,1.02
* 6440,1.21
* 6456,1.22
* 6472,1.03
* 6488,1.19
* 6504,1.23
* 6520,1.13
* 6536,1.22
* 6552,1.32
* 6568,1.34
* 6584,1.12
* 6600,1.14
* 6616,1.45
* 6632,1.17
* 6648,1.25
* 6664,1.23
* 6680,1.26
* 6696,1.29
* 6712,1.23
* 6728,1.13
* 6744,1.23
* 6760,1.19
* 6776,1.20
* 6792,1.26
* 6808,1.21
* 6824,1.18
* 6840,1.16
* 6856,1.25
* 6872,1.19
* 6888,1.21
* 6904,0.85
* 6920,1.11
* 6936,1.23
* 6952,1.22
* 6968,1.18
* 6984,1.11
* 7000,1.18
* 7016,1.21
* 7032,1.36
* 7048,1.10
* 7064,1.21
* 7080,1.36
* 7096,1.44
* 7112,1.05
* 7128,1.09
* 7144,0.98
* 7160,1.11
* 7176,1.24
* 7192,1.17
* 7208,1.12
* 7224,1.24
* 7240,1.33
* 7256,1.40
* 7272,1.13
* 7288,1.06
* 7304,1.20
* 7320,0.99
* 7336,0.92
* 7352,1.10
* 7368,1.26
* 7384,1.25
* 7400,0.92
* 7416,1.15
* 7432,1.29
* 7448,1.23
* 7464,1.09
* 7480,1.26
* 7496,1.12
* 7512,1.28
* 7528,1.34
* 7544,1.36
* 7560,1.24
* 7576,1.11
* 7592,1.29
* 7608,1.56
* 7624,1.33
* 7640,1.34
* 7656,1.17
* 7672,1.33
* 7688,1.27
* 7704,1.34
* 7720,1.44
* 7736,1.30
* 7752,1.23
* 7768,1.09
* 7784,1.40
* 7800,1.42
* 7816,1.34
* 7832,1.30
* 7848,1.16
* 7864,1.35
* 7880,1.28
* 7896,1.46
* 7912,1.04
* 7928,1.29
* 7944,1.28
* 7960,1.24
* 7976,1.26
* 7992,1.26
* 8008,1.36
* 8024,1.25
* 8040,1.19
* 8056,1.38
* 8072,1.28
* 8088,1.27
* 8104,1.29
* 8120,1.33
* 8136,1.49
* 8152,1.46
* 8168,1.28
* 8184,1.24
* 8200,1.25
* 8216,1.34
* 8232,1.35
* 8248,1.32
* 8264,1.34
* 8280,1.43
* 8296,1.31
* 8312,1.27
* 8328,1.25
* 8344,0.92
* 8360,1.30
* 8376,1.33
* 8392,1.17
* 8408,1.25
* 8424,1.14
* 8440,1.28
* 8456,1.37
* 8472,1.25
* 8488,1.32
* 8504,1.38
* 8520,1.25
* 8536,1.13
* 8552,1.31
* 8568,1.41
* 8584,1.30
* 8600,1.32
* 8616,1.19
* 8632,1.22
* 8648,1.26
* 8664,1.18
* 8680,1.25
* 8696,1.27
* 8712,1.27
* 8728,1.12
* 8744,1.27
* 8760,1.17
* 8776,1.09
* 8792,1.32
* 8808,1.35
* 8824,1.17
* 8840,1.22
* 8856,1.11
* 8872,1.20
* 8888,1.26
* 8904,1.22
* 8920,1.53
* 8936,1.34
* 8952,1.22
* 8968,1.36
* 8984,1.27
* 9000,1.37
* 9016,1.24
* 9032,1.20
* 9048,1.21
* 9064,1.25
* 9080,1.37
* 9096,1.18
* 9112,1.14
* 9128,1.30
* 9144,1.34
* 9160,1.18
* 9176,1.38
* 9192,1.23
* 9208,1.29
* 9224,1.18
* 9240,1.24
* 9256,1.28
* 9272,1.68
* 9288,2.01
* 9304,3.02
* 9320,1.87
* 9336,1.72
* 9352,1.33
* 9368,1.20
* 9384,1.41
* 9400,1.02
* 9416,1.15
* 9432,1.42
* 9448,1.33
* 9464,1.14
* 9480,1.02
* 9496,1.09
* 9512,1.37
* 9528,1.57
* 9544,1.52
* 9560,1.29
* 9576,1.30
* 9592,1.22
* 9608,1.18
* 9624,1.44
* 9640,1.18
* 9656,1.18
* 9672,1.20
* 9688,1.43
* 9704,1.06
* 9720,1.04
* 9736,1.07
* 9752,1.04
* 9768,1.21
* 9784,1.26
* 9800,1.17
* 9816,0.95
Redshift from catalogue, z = 0.417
